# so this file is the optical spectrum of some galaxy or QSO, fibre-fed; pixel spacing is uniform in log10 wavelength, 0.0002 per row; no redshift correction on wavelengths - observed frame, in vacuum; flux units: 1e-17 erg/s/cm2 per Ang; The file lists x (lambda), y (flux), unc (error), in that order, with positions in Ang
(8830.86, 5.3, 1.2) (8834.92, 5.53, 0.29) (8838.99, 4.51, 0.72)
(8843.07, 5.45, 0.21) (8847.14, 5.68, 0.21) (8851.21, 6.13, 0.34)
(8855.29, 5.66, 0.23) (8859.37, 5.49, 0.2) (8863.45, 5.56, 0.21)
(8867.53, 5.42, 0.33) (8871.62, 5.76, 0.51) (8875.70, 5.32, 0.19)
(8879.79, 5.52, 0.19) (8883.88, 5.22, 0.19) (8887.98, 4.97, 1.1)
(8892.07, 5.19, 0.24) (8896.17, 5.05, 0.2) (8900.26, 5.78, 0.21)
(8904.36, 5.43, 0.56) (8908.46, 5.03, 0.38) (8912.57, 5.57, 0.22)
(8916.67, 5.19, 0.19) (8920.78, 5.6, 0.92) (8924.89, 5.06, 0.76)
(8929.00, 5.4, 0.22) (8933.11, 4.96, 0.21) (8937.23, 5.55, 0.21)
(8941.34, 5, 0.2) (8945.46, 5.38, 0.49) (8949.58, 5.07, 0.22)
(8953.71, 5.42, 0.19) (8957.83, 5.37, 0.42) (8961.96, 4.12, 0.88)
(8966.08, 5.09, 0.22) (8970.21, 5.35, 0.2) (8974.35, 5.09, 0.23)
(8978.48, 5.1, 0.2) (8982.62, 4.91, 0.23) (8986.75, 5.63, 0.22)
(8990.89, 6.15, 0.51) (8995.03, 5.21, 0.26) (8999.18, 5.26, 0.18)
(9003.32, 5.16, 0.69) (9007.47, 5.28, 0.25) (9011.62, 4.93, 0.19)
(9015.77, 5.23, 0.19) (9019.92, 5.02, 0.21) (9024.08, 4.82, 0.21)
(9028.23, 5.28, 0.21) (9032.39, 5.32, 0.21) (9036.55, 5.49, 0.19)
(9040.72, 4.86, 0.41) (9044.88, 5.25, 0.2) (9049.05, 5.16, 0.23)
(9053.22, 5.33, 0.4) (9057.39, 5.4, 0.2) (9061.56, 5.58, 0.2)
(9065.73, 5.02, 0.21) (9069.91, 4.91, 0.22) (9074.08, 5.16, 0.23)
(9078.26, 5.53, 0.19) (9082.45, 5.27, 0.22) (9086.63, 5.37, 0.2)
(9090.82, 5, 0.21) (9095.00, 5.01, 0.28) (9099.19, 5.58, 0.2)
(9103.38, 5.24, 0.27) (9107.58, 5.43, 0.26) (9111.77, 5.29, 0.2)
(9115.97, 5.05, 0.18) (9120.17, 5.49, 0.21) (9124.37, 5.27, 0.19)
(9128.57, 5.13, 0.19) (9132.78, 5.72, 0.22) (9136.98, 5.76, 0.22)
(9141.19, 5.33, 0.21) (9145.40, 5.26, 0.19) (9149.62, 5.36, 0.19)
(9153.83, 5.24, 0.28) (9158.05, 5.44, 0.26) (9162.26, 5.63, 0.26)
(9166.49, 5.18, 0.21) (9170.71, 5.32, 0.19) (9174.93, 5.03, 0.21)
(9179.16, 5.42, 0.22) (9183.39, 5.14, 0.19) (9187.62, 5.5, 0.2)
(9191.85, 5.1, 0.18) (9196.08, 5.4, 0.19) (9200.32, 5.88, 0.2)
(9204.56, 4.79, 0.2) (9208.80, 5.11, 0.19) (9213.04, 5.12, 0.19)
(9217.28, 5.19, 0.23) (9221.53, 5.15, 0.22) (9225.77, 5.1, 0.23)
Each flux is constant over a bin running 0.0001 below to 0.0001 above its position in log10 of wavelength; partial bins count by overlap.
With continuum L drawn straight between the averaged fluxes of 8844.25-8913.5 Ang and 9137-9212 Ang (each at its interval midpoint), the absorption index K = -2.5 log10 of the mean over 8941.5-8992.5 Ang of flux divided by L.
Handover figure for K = 0.04 mag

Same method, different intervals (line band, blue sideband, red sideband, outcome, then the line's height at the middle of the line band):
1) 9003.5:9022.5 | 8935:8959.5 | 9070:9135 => 0.04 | 5.29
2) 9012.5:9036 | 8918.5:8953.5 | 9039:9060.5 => 0.02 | 5.23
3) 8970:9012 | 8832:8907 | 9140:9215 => 0.02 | 5.37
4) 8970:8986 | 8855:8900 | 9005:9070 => 0.03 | 5.26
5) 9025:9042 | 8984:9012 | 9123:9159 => 0.03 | 5.39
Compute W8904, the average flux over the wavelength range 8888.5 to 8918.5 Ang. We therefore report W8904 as 5.3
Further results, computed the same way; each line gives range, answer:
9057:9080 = 5.25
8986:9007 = 5.46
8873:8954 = 5.29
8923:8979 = 5.14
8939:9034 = 5.18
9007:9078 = 5.19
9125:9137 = 5.47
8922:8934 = 5.19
